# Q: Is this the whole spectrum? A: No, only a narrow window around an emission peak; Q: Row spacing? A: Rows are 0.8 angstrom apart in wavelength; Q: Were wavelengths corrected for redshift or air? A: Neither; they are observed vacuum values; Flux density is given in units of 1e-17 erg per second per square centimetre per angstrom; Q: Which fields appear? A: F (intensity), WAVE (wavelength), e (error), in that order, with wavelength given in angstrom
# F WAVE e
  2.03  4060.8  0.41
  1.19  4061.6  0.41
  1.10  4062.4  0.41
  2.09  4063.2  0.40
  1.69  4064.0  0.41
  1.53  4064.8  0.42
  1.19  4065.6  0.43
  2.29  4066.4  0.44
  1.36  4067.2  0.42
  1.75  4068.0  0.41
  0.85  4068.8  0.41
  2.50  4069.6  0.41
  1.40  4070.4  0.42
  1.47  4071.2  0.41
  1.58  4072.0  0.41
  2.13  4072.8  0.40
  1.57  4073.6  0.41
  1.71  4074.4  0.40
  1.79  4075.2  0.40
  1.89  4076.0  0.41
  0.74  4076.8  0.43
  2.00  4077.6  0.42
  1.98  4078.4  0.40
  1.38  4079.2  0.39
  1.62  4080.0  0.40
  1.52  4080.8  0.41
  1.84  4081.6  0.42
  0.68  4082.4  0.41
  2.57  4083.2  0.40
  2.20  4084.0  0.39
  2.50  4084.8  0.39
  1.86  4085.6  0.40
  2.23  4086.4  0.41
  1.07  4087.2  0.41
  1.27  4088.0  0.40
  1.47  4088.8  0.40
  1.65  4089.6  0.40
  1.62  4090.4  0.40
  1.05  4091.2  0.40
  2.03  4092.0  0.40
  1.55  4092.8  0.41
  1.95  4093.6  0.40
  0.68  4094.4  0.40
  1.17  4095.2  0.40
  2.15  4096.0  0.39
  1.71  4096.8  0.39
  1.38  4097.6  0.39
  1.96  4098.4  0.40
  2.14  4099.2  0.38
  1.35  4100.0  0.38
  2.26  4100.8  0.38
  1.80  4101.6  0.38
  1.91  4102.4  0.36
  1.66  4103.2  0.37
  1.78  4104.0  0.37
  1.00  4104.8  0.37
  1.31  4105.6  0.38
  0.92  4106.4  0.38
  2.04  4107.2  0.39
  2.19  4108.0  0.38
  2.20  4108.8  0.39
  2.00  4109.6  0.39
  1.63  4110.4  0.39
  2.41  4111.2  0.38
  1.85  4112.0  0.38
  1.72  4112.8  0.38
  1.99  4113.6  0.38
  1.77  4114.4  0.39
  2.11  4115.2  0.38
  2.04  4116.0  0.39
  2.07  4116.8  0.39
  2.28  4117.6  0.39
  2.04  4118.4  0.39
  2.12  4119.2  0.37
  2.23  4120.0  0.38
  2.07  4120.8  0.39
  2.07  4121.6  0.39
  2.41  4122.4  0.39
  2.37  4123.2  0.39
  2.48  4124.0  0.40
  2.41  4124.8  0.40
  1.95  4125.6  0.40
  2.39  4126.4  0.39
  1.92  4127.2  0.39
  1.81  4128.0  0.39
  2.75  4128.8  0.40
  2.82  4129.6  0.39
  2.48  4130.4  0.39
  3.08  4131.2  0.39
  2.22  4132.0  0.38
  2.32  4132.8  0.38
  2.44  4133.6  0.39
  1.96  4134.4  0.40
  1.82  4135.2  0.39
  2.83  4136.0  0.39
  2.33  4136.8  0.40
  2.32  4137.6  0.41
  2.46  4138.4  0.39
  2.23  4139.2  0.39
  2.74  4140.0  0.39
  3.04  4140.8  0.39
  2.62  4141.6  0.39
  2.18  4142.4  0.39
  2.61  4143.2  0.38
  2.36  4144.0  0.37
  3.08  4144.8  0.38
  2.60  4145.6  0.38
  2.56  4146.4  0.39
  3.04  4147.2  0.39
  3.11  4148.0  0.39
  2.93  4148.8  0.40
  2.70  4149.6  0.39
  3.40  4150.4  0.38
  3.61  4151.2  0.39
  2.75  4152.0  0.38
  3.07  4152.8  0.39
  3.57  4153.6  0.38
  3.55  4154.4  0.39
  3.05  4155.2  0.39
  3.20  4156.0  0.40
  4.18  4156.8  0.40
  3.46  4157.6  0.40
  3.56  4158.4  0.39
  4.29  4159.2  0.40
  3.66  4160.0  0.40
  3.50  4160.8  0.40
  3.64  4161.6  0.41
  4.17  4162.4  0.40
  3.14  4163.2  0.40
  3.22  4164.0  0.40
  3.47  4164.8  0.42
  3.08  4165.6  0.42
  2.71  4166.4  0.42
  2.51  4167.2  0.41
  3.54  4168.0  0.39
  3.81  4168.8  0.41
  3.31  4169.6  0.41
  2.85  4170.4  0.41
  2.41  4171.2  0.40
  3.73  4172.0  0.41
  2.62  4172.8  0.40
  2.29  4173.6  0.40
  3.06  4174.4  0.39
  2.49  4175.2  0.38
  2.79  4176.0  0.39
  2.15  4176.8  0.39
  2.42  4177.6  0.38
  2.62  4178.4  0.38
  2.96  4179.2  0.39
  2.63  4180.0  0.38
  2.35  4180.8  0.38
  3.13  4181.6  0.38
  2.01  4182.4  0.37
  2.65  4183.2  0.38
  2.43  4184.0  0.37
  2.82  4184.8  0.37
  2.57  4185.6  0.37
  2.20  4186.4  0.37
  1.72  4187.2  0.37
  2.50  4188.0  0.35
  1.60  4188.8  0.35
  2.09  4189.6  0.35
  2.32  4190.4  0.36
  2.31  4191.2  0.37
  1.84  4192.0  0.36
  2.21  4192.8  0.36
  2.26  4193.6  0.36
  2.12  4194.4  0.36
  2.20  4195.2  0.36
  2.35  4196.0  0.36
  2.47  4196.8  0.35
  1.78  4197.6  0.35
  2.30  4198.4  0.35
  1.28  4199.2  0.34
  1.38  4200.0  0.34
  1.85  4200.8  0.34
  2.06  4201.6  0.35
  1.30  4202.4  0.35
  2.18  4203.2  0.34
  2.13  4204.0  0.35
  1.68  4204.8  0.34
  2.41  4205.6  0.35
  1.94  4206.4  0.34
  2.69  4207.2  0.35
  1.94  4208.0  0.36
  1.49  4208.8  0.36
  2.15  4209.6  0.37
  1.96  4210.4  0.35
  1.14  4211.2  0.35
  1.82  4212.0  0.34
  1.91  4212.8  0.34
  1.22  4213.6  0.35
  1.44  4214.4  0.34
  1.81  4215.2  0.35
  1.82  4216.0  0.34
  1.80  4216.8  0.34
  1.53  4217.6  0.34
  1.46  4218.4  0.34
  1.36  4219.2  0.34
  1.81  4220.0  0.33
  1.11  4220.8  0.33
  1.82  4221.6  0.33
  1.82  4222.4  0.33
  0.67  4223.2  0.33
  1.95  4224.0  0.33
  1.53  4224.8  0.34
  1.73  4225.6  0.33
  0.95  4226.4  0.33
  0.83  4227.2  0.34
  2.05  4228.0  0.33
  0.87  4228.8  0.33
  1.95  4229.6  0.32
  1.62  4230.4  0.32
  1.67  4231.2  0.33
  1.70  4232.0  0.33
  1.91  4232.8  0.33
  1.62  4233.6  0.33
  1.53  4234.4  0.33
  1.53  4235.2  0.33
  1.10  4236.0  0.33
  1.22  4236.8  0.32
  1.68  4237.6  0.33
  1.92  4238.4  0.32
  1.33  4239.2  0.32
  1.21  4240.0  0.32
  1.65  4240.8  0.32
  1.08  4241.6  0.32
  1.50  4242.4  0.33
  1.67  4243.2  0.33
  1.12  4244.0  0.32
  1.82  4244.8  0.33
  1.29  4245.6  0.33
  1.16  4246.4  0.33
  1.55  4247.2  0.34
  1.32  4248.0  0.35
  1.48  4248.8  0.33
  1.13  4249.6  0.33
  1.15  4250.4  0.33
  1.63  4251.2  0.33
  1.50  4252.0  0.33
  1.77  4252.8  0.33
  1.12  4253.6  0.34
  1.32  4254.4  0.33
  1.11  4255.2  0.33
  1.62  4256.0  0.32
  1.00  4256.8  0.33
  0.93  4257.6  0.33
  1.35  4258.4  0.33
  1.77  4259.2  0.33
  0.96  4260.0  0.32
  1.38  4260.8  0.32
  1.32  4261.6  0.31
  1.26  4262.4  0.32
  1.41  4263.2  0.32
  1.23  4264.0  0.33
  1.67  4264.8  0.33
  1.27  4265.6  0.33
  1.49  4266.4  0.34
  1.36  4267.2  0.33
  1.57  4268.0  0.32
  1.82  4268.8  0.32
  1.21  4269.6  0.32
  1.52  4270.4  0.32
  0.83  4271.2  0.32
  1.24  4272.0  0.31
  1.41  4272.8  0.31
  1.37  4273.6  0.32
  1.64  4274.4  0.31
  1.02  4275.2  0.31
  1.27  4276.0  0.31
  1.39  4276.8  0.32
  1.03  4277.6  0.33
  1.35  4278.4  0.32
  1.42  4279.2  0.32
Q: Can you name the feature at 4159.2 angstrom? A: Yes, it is C III]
